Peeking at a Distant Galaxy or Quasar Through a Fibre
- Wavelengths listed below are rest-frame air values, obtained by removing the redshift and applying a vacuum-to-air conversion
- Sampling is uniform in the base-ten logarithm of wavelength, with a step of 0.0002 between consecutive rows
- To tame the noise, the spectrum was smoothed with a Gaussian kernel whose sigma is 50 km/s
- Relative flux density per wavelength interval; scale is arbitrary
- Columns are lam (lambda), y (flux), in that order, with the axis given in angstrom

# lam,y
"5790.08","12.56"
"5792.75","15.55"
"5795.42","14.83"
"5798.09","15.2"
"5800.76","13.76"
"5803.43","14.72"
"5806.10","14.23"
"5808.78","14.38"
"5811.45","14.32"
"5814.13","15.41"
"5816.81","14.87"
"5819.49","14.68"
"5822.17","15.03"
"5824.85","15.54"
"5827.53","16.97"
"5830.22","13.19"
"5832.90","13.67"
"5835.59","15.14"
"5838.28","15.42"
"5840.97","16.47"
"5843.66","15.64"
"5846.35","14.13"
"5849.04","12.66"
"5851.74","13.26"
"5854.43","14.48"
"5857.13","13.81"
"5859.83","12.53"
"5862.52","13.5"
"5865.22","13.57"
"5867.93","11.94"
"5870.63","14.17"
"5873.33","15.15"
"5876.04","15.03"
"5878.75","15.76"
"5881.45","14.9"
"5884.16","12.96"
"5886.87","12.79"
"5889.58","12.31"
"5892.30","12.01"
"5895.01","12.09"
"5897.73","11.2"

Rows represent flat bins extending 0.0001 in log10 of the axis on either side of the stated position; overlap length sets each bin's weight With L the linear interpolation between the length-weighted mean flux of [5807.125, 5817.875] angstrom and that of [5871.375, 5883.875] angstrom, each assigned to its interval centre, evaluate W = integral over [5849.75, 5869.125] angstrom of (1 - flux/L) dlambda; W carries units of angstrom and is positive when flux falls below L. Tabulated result 2.1 angstrom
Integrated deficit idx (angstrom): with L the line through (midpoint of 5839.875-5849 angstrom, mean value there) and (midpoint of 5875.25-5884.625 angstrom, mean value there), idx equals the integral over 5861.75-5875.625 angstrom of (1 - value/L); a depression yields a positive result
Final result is 1.03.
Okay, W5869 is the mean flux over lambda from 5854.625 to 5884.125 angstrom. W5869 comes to 14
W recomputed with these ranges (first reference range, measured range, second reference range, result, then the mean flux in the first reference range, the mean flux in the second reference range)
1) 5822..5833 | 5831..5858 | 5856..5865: -0.6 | 15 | 13.3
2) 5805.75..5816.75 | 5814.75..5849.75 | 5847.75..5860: -2.2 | 14.6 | 13.4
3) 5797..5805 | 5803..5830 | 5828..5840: -0.7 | 14.5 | 14.6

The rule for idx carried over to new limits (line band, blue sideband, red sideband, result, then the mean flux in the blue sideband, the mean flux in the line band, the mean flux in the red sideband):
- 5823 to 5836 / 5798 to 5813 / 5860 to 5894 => -0.7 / 14.4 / 14.9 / 13.6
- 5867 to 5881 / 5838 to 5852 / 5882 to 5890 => -1.1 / 14.6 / 14.5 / 13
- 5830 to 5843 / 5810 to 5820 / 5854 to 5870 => -0.8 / 14.8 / 15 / 13.3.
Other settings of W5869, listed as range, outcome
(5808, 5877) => 14.4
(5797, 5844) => 14.9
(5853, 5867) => 13.5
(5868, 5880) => 14.7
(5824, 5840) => 15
